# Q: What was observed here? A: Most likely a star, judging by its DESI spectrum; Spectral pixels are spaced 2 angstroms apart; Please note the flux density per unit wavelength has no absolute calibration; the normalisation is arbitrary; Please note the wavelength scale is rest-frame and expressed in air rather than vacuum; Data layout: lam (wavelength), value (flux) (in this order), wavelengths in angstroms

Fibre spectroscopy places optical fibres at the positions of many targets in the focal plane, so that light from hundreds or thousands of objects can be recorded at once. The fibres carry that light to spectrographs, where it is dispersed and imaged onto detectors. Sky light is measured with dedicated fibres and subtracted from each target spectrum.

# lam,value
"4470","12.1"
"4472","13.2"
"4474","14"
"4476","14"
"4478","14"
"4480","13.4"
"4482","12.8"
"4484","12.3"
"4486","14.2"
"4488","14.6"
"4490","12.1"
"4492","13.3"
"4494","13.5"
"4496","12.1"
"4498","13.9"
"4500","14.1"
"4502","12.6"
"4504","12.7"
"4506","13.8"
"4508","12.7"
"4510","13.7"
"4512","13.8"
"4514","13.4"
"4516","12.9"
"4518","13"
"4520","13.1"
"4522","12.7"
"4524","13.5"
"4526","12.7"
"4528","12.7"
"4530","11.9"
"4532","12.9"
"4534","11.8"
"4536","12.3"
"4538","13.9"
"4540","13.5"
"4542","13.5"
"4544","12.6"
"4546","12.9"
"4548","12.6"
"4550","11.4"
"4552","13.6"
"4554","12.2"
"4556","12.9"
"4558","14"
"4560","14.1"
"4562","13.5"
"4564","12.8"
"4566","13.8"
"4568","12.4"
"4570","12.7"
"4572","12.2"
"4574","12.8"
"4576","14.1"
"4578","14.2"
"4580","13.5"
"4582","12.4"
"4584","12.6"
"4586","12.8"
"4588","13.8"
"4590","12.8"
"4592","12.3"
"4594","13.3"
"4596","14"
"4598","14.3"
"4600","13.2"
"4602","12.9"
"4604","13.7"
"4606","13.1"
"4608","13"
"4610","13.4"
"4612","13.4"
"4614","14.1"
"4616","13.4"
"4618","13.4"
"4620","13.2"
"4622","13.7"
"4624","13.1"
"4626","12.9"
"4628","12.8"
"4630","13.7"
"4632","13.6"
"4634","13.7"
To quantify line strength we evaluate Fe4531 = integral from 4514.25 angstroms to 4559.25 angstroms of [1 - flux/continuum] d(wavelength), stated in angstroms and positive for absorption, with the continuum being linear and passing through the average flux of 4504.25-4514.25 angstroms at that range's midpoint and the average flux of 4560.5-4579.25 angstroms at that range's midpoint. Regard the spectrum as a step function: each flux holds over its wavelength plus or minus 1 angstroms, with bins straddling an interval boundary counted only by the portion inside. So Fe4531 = 1.6 angstroms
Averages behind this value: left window 13.4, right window 13.2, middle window 12.9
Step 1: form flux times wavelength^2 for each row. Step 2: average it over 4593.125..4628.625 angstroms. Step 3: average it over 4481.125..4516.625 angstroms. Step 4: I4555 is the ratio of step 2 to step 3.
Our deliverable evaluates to 1.1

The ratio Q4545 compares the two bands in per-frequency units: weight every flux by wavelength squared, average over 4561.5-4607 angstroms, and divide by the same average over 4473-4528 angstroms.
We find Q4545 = 1.03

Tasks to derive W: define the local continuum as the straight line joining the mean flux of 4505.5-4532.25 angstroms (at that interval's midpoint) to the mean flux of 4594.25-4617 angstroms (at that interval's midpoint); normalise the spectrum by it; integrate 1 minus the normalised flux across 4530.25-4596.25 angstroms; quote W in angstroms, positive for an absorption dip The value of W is 1.3 angstroms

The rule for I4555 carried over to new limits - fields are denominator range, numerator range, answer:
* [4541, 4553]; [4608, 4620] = 1.09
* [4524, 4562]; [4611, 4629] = 1.07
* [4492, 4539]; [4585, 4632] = 1.06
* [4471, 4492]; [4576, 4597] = 1.03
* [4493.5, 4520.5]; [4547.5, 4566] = 1.01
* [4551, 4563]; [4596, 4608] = 1.02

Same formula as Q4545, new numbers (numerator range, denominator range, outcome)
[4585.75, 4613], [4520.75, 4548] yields 1.07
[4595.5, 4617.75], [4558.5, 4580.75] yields 1.03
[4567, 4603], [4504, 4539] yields 1.04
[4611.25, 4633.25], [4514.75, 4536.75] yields 1.10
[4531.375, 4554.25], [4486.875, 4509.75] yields 0.98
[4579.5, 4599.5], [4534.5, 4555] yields 1.05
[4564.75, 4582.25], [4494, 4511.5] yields 1.03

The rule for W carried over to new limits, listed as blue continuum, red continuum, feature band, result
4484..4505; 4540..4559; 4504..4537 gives 0.4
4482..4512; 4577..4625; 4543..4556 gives 0.7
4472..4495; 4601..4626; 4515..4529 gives 0.5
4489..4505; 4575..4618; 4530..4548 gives 0.4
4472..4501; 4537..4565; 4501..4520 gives 0.2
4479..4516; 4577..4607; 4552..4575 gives 0.3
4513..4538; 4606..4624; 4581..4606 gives 0.2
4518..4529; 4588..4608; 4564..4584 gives 0.2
